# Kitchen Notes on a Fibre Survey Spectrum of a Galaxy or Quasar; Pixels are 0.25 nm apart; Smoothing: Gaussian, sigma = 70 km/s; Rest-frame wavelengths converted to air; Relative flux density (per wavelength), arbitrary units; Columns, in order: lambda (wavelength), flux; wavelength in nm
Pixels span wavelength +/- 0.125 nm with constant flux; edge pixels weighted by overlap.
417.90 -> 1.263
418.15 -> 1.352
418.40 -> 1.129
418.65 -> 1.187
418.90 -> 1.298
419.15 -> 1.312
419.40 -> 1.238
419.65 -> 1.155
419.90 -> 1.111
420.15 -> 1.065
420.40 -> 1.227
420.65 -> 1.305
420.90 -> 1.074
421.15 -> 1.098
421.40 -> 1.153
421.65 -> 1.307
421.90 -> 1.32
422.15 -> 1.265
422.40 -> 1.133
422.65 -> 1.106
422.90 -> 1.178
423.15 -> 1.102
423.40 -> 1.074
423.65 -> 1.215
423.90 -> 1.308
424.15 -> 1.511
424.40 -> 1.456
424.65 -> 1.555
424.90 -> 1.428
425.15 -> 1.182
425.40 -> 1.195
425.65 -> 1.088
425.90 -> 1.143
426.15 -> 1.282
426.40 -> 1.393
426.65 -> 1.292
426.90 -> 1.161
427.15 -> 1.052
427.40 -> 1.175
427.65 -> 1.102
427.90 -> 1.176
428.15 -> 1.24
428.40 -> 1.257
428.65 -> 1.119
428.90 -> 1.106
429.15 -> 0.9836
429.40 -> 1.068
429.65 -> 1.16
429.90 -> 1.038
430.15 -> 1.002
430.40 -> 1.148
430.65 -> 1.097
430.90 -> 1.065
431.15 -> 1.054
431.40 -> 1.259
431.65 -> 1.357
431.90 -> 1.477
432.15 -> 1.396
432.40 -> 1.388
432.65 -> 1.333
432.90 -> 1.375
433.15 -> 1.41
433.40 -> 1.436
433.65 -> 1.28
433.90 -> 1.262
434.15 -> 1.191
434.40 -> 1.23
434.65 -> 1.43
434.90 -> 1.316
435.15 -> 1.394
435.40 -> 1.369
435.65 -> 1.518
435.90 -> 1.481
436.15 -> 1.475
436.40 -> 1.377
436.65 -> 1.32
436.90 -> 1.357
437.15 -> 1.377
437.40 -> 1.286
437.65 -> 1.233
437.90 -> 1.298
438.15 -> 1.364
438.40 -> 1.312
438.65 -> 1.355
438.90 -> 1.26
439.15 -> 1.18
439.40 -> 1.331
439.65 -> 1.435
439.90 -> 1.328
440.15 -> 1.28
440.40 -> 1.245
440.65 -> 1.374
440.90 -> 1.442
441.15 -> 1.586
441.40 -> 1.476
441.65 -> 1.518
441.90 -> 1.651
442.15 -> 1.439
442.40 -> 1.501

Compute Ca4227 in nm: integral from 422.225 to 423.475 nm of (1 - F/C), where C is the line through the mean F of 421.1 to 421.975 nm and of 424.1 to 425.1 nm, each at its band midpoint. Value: 0.19 nm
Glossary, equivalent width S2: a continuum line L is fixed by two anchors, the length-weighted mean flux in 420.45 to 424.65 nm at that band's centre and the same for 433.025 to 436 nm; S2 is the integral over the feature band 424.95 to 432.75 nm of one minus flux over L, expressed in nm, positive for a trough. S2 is 0.67 nm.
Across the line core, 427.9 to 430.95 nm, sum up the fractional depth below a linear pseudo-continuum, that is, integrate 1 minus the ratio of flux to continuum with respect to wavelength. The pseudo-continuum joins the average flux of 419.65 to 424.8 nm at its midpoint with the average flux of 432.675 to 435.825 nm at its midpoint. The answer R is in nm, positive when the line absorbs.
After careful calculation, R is 0.45 nm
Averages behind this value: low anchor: 1.23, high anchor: 1.35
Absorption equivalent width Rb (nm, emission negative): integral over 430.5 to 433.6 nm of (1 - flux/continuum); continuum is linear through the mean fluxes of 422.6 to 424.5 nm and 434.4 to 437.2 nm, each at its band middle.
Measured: 0.11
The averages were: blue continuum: 1.25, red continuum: 1.39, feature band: 1.3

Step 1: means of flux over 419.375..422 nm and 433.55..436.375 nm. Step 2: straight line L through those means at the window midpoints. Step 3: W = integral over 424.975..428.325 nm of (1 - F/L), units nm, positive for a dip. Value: 0.16 nm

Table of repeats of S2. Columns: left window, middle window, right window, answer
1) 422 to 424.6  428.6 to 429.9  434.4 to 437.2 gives 0.23 nm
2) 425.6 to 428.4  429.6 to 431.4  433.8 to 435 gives 0.22 nm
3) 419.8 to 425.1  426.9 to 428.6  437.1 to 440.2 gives 0.13 nm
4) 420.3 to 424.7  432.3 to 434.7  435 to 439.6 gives -0.02 nm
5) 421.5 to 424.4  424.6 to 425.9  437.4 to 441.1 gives -0.01 nm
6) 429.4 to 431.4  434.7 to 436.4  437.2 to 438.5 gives -0.25 nm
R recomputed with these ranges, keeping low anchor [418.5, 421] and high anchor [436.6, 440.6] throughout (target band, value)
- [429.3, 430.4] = 0.159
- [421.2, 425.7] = -0.126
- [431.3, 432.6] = -0.106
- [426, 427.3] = 0.006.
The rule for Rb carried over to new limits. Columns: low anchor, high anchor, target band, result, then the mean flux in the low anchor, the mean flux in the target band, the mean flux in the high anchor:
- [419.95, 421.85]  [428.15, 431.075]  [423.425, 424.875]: -0.30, 1.18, 1.39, 1.1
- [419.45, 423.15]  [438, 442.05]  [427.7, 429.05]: 0.09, 1.18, 1.17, 1.38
